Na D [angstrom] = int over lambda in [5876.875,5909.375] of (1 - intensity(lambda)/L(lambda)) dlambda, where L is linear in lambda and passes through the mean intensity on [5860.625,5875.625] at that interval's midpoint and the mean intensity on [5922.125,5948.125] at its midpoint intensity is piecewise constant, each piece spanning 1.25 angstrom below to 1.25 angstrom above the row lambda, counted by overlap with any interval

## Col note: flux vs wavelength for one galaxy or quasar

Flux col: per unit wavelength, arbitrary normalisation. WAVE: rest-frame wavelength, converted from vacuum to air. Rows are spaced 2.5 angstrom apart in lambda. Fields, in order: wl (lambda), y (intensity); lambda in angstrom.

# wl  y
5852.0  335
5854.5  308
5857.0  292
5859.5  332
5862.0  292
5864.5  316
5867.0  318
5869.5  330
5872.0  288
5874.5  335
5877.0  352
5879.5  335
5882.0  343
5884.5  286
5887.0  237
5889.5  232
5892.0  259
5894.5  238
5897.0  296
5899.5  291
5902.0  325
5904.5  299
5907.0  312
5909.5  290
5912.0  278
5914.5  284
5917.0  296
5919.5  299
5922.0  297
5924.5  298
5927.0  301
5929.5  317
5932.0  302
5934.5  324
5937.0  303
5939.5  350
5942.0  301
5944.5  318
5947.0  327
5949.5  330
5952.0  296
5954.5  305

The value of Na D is 2.4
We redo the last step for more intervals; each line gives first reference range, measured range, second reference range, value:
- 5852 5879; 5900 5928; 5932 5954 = 1.7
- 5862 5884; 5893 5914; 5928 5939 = 1.9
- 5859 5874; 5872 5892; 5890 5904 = -0.2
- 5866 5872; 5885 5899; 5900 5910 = 2.4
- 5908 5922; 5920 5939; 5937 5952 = -0.1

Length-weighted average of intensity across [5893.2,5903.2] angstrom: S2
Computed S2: 287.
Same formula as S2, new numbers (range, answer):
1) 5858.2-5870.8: 317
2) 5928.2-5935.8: 314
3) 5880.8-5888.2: 289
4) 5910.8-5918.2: 286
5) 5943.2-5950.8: 325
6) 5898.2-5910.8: 303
